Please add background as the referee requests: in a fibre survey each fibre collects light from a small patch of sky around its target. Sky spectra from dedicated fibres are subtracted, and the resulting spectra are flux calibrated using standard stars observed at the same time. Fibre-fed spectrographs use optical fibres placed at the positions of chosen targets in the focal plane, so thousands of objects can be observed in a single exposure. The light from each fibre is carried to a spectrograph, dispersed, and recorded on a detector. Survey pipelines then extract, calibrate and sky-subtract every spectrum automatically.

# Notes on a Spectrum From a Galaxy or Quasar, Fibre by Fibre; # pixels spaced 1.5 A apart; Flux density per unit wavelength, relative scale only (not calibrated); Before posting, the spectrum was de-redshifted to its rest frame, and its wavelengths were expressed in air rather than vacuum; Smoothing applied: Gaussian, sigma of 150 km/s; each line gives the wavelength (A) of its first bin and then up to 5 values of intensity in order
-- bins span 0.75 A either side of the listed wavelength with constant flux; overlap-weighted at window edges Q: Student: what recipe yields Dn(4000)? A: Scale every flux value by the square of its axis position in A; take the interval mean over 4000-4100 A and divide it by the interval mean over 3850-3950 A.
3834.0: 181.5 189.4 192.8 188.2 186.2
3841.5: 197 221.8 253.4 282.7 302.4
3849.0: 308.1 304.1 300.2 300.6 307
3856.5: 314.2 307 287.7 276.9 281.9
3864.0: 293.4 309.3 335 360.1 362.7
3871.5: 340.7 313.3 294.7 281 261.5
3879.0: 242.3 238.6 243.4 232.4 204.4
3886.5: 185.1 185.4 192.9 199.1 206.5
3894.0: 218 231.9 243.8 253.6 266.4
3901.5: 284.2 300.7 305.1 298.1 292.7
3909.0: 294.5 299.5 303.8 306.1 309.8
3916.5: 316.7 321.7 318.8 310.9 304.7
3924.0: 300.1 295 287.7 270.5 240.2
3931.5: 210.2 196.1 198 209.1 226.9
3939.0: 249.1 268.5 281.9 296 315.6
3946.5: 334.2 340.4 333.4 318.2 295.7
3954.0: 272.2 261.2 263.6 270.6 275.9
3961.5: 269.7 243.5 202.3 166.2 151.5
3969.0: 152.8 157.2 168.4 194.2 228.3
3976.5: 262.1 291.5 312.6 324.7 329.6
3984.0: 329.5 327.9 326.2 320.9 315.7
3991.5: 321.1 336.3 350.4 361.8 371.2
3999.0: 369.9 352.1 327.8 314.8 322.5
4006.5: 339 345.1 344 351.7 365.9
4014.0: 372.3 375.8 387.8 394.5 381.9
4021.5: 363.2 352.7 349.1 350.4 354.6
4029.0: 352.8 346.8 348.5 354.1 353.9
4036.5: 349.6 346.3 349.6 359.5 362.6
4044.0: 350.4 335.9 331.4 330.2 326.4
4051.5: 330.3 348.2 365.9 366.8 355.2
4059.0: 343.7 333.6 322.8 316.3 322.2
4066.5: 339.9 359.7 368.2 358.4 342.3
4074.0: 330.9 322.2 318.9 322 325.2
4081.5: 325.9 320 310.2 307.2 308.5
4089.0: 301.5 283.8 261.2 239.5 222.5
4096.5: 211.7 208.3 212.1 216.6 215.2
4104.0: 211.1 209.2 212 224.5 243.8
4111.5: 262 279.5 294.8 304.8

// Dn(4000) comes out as 1.3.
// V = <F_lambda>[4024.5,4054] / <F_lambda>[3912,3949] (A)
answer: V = 1.24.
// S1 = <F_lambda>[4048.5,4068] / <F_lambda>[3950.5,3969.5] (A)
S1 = 1.40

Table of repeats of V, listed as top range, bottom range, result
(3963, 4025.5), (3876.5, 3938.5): 1.20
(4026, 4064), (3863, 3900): 1.33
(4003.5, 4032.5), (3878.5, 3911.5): 1.45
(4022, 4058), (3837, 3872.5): 1.22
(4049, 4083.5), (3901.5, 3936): 1.19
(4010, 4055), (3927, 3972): 1.42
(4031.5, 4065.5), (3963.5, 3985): 1.46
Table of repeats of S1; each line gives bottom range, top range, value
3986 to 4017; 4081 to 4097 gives 0.82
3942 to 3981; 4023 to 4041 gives 1.37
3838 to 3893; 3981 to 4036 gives 1.30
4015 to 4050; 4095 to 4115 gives 0.65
